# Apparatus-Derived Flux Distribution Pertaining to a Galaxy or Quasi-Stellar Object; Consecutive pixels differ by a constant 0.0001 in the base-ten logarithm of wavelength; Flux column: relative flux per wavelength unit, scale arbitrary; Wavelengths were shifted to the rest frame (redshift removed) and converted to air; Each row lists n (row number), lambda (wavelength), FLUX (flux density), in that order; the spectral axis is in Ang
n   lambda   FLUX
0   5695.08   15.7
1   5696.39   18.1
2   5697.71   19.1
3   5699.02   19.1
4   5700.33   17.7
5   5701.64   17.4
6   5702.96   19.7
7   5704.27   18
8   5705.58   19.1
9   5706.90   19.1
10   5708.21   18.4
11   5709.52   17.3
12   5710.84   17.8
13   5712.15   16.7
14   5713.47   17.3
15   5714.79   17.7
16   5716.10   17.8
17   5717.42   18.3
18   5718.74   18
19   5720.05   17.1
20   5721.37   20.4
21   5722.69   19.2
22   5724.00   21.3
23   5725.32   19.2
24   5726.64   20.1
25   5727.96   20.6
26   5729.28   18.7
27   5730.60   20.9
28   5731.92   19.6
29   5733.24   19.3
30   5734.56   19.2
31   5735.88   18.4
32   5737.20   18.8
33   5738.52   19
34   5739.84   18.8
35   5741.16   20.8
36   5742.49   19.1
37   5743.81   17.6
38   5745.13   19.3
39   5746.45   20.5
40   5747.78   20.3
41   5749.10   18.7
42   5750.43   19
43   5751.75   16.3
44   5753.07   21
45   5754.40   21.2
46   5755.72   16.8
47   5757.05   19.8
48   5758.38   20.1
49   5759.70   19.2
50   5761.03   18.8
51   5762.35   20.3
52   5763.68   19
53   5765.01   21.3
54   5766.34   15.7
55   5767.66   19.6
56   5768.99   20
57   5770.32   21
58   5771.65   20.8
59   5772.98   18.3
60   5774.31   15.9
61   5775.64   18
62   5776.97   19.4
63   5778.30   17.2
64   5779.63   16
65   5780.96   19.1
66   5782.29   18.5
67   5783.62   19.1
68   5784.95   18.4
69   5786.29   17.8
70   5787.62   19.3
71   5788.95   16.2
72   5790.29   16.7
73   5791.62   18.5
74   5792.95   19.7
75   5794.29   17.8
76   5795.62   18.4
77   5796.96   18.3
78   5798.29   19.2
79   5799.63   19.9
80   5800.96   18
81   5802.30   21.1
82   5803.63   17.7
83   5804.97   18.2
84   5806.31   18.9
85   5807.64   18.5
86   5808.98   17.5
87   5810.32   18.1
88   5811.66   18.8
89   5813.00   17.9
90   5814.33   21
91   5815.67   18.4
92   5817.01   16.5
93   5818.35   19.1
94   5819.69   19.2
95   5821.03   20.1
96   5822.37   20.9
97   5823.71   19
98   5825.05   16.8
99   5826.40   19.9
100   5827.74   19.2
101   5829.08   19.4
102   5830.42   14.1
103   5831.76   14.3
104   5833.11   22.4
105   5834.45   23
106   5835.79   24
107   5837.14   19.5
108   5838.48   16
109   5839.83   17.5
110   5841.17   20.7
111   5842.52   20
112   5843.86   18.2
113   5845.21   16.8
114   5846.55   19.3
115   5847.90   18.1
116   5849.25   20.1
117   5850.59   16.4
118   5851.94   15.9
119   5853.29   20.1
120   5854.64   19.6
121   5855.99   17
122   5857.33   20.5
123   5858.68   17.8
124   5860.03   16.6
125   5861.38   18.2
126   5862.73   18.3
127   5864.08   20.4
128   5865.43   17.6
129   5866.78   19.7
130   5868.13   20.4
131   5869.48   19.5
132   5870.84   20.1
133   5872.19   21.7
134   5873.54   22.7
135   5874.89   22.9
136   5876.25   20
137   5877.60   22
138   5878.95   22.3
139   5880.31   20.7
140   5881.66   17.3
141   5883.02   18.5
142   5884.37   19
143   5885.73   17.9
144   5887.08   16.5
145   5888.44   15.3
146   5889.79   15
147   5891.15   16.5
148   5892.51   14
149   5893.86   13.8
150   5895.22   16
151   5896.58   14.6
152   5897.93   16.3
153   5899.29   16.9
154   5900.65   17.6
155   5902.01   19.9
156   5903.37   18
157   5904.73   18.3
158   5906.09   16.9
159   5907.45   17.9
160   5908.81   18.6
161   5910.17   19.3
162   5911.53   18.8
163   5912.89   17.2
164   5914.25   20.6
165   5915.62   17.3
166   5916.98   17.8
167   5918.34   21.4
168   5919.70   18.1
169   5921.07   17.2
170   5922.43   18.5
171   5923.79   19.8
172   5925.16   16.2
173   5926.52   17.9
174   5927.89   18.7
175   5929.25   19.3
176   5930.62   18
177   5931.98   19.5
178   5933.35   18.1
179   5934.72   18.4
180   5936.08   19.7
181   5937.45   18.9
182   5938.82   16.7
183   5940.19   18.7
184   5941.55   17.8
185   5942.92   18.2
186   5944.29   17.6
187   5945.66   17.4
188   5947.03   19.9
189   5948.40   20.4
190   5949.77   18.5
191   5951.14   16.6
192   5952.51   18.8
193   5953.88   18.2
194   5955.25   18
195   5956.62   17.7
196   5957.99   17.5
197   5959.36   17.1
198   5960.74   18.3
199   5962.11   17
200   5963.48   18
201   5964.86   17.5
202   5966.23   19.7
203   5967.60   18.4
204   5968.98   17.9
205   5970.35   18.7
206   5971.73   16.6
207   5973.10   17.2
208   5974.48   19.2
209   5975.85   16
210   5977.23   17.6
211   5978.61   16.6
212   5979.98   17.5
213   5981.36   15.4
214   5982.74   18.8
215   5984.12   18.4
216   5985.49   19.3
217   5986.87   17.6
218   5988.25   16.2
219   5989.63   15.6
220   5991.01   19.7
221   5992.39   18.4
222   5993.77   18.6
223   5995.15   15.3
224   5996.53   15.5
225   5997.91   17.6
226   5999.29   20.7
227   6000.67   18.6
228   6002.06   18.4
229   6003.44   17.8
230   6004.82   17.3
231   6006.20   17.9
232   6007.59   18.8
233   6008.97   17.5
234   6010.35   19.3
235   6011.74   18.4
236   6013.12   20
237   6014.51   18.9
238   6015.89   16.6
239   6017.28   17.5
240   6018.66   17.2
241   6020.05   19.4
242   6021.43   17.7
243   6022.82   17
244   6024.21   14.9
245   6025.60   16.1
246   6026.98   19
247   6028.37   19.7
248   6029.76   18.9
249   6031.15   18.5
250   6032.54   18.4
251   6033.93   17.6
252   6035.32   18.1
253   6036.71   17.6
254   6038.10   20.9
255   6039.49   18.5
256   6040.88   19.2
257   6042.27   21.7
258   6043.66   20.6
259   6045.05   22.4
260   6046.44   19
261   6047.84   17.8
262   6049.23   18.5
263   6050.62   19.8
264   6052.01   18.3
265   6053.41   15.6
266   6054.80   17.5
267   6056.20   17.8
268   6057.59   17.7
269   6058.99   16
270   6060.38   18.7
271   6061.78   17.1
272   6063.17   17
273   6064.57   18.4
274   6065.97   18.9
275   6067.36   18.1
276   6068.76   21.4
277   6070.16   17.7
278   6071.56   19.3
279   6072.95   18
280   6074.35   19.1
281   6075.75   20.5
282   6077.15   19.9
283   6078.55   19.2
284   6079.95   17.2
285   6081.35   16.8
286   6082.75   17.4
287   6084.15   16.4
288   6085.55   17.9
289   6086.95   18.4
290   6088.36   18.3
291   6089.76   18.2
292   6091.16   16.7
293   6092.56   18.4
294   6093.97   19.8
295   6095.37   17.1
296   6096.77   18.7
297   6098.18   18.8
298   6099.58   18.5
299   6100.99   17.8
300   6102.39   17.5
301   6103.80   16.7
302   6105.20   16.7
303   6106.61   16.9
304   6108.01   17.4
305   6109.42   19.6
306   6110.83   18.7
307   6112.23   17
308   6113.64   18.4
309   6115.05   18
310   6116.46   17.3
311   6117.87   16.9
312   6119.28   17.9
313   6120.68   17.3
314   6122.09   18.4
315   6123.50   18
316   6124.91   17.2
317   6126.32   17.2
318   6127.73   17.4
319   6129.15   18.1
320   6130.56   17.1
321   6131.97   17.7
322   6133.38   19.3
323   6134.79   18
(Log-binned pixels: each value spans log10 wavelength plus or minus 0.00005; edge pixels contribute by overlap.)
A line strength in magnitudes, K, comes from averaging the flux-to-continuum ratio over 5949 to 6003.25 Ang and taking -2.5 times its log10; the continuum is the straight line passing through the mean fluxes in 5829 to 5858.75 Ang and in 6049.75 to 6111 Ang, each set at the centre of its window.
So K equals 0.036 mag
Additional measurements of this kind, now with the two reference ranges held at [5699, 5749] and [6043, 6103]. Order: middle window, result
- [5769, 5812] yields 0.02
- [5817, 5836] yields -0.03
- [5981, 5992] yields 0.05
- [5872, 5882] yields -0.15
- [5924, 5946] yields 0.02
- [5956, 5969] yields 0.04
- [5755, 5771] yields -0.03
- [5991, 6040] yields 0.02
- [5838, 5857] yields 0.02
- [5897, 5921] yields 0.02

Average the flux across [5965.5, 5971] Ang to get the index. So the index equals 18.7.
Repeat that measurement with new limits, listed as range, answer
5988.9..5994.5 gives 18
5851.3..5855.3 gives 18.5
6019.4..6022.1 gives 18.6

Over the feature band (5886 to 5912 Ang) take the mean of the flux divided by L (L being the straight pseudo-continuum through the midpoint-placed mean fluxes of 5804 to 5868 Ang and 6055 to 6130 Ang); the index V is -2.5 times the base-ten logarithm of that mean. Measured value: 0.103 mag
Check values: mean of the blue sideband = 18.7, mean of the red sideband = 18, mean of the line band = 16.9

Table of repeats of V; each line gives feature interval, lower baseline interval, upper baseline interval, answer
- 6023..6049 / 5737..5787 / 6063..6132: -0.03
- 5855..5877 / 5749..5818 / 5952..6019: -0.07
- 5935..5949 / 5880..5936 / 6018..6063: -0.04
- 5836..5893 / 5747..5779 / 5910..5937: 0.00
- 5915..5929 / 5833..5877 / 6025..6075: 0.05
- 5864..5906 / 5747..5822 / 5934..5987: 0.00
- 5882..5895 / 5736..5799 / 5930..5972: 0.13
